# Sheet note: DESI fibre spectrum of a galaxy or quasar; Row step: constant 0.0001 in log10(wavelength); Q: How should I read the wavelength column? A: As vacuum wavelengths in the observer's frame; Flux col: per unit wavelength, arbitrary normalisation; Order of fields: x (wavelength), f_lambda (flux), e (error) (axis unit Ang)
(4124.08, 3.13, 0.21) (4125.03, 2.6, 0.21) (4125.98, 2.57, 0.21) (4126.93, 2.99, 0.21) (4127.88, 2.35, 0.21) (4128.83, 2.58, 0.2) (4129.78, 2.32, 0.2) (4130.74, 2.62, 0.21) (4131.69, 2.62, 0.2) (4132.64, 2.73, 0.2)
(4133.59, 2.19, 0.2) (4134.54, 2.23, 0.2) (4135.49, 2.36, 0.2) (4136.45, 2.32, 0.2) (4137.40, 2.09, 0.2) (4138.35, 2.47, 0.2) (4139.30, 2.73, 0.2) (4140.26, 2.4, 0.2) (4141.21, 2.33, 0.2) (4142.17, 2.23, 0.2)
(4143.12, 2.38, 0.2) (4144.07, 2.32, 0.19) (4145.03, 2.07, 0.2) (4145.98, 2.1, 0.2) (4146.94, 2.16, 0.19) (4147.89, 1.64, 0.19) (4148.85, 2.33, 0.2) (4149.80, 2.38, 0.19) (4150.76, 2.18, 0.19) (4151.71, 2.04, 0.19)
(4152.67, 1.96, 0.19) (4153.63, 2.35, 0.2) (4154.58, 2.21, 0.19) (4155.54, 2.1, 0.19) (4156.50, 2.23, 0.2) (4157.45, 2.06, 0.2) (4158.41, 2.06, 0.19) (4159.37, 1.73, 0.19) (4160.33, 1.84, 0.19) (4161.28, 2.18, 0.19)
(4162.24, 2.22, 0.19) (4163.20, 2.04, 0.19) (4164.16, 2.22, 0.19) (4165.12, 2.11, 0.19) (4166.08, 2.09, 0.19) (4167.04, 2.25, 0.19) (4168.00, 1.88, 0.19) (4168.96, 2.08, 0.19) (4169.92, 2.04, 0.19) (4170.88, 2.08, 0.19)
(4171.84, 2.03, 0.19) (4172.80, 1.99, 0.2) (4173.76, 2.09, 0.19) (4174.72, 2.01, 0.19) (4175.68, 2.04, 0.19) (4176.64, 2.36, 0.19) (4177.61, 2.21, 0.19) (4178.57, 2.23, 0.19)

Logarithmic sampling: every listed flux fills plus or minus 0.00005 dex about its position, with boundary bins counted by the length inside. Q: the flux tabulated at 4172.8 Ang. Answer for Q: 1.99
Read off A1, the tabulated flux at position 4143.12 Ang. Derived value 2.38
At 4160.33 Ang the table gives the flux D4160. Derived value 1.84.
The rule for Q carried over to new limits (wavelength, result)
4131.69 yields 2.62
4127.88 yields 2.35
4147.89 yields 1.64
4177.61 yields 2.21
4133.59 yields 2.19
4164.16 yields 2.22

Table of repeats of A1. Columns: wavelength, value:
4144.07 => 2.32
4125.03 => 2.6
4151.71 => 2.04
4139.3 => 2.73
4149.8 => 2.38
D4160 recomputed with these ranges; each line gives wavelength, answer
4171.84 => 2.03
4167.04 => 2.25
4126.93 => 2.99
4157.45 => 2.06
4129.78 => 2.32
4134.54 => 2.23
